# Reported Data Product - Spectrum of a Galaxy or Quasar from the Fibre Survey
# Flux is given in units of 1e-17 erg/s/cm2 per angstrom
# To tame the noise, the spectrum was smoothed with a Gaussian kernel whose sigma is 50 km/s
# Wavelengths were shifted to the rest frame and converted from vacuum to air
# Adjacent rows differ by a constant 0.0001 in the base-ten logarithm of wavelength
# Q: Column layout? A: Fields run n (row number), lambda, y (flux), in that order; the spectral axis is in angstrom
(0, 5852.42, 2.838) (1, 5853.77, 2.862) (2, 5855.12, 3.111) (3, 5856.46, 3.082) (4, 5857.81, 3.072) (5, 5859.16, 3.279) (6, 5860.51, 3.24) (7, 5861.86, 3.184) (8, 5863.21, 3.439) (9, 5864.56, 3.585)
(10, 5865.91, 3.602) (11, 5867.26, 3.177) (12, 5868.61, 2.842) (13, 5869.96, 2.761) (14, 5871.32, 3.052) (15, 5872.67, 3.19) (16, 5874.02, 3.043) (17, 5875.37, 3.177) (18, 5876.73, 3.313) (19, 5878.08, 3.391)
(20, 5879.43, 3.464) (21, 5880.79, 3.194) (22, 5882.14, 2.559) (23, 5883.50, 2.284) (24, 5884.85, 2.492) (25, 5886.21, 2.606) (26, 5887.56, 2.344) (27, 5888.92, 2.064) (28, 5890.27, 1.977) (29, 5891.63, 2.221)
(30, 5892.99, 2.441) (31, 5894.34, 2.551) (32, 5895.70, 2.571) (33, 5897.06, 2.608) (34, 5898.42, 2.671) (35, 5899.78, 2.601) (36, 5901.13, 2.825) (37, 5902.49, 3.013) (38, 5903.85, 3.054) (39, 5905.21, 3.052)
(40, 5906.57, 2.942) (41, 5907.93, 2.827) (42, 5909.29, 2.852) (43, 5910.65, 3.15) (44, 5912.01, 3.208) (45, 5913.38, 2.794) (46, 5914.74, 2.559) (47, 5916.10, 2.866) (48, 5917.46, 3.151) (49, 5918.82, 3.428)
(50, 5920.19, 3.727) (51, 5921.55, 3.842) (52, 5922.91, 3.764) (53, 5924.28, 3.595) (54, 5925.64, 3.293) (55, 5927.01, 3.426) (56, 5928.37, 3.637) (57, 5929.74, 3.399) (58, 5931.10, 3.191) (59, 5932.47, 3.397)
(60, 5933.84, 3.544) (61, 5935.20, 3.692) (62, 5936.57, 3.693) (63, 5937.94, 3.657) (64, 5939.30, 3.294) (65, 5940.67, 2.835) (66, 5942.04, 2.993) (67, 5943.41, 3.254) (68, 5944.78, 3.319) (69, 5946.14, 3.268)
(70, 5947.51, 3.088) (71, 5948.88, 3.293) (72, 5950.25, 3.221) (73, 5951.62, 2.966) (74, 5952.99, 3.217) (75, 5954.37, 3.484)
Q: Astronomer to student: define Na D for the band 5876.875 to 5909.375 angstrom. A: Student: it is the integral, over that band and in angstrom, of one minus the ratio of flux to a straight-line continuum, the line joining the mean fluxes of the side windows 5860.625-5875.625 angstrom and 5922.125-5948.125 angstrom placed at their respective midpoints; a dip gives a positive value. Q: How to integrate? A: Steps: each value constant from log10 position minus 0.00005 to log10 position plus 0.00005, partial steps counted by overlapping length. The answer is 5.62 angstrom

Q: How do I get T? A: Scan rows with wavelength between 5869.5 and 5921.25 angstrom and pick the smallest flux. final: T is 1.977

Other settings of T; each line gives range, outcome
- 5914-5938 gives 2.559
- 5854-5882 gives 2.761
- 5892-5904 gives 2.441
